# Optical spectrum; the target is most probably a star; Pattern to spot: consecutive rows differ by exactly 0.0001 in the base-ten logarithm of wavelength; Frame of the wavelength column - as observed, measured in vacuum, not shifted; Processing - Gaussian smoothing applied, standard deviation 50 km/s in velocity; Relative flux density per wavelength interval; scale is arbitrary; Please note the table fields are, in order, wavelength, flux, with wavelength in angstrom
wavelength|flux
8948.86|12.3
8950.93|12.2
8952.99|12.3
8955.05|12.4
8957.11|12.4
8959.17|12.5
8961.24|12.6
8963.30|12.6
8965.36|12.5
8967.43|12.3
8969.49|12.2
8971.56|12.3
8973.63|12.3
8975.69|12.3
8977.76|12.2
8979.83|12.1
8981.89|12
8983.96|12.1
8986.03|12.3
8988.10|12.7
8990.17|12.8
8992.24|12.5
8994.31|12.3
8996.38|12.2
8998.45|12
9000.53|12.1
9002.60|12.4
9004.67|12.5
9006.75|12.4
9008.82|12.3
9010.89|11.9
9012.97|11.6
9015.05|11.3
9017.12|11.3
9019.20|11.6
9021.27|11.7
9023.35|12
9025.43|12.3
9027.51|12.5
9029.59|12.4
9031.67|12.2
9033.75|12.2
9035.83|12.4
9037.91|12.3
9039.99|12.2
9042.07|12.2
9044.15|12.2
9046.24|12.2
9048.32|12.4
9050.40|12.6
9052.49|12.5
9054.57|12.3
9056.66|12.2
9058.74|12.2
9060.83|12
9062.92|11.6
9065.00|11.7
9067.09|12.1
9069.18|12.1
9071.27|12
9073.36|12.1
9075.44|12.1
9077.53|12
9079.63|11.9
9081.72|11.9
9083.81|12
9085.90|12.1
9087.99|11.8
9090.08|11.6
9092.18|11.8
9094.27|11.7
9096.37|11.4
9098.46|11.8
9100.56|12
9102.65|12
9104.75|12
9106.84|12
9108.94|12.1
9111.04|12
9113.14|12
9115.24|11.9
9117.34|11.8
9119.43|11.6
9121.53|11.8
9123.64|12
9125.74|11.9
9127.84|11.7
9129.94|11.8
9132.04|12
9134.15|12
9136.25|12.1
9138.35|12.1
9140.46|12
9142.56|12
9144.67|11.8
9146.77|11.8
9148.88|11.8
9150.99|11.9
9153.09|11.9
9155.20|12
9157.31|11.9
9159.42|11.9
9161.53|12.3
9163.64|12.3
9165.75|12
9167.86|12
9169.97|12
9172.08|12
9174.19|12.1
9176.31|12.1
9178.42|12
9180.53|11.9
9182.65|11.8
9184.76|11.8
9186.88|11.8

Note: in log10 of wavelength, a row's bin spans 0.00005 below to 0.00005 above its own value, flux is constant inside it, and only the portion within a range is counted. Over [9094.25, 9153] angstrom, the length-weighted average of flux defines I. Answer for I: 11.9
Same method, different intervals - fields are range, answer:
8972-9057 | 12.2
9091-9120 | 11.9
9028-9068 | 12.2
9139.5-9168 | 12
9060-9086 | 12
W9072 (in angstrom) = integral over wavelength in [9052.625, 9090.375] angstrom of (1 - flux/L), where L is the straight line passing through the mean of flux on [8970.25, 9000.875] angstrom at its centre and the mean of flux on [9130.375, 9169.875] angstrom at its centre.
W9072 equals 0.4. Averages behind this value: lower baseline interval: 12.3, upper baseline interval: 12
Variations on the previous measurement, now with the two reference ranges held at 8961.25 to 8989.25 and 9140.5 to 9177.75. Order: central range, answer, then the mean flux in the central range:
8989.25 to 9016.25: 0.2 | 12.2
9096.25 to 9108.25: 0.2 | 11.9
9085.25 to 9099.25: 0.4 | 11.7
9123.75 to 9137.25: 0.1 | 11.9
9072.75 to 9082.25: 0.1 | 12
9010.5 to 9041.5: 0.6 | 12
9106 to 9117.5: 0.1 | 12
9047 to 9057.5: -0.2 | 12.4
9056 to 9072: 0.2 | 12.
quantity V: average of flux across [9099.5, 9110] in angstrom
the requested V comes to 12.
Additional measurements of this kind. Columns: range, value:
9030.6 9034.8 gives 12.2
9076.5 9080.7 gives 11.9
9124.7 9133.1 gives 11.8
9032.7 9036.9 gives 12.3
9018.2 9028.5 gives 12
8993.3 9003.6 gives 12.2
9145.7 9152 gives 11.8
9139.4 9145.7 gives 11.9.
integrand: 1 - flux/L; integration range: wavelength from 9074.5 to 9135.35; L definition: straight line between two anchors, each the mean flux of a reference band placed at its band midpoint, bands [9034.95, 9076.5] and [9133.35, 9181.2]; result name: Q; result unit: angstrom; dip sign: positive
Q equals 1.01 angstrom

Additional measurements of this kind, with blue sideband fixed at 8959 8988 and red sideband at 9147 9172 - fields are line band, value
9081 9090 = 0.15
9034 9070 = -0.03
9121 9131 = 0.17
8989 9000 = -0.07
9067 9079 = 0.08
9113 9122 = 0.20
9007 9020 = 0.57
